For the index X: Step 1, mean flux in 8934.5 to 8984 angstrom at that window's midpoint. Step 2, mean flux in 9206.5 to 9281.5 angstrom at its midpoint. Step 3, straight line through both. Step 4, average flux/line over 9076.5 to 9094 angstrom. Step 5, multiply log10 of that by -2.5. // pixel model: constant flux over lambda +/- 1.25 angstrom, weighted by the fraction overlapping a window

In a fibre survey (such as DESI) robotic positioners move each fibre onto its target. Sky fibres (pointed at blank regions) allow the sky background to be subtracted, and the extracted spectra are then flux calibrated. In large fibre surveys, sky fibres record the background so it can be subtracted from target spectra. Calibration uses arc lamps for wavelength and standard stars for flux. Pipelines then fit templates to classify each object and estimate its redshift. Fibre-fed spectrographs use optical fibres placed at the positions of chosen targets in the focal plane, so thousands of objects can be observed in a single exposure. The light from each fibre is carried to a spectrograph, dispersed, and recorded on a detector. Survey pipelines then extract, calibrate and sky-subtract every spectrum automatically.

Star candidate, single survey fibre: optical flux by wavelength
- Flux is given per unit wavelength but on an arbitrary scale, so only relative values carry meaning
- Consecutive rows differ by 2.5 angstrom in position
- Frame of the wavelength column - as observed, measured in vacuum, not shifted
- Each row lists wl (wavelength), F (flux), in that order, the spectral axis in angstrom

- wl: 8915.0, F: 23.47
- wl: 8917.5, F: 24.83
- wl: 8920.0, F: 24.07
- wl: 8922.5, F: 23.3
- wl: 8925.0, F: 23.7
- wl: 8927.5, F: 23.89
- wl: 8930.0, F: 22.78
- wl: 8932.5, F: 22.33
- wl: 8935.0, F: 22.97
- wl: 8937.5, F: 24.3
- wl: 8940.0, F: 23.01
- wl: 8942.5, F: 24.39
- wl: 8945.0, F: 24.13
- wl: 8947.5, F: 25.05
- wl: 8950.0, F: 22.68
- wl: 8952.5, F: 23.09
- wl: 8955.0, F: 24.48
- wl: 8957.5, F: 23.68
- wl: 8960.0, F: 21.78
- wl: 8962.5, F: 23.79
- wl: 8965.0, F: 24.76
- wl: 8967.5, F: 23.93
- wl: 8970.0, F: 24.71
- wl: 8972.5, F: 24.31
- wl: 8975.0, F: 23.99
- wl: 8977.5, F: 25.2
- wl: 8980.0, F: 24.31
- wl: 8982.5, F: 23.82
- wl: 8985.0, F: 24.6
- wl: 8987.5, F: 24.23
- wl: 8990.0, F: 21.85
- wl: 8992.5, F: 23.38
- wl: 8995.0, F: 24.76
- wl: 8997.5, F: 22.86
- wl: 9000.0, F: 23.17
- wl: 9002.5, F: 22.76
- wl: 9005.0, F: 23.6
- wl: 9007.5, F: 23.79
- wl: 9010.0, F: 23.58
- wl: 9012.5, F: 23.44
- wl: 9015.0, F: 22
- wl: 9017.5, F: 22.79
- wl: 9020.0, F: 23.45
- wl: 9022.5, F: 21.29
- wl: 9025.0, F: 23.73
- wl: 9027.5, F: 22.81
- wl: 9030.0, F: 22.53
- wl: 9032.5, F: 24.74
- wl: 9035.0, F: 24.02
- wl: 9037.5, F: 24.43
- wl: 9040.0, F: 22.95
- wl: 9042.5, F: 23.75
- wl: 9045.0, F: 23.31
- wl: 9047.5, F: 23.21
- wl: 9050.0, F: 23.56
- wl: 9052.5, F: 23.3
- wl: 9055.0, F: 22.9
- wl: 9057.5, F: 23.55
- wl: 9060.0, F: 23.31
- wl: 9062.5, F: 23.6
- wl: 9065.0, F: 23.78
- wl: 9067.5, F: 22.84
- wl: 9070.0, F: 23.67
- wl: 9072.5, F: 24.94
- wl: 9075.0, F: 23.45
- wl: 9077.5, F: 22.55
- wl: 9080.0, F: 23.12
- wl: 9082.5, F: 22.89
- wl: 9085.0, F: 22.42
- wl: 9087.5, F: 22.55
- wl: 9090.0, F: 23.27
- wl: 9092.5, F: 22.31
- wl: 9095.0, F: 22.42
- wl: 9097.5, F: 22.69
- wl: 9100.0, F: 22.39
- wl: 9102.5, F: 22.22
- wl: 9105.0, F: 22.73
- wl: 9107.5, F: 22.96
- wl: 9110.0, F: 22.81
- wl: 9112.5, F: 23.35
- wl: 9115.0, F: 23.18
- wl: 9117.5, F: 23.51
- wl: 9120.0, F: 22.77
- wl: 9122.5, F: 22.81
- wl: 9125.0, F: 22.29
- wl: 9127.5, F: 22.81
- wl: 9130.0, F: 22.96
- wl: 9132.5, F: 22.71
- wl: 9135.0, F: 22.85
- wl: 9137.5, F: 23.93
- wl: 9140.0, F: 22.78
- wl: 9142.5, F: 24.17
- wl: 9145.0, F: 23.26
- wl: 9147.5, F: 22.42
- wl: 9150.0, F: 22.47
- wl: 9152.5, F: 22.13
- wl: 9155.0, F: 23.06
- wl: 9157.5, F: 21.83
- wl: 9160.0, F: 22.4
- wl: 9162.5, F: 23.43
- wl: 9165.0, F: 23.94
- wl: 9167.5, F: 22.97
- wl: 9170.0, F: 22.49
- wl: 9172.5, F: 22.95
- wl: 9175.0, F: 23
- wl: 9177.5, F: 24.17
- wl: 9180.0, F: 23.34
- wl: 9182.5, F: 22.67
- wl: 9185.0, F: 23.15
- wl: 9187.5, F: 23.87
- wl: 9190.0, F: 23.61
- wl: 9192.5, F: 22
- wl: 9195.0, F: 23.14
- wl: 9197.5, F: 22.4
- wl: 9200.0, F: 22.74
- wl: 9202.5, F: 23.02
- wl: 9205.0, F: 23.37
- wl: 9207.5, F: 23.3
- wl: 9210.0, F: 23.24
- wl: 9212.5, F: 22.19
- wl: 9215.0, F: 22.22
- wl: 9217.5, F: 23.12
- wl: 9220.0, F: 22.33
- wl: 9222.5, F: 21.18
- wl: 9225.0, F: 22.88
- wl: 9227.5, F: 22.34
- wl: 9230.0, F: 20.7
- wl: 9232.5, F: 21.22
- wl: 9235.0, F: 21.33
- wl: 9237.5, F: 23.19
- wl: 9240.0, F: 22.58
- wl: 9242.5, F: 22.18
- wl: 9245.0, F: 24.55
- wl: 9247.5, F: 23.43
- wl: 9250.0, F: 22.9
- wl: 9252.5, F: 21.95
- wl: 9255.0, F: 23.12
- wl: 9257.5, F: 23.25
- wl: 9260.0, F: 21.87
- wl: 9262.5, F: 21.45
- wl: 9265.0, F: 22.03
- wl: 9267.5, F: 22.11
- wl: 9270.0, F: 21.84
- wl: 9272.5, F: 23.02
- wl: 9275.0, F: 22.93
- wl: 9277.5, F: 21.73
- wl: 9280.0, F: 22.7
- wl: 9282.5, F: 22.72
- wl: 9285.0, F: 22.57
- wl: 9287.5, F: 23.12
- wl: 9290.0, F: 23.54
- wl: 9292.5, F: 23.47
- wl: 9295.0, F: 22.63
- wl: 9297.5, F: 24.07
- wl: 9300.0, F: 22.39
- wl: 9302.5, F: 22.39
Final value 0.03 mag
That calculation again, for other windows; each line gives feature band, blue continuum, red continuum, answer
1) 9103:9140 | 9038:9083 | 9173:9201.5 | 0.01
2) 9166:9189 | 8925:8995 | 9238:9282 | -0.01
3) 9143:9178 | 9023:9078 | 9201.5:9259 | 0.00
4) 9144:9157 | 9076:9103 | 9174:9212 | 0.01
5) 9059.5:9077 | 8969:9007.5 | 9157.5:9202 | -0.01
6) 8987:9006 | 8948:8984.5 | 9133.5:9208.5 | 0.02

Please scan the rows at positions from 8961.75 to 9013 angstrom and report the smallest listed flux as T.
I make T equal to 21.85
